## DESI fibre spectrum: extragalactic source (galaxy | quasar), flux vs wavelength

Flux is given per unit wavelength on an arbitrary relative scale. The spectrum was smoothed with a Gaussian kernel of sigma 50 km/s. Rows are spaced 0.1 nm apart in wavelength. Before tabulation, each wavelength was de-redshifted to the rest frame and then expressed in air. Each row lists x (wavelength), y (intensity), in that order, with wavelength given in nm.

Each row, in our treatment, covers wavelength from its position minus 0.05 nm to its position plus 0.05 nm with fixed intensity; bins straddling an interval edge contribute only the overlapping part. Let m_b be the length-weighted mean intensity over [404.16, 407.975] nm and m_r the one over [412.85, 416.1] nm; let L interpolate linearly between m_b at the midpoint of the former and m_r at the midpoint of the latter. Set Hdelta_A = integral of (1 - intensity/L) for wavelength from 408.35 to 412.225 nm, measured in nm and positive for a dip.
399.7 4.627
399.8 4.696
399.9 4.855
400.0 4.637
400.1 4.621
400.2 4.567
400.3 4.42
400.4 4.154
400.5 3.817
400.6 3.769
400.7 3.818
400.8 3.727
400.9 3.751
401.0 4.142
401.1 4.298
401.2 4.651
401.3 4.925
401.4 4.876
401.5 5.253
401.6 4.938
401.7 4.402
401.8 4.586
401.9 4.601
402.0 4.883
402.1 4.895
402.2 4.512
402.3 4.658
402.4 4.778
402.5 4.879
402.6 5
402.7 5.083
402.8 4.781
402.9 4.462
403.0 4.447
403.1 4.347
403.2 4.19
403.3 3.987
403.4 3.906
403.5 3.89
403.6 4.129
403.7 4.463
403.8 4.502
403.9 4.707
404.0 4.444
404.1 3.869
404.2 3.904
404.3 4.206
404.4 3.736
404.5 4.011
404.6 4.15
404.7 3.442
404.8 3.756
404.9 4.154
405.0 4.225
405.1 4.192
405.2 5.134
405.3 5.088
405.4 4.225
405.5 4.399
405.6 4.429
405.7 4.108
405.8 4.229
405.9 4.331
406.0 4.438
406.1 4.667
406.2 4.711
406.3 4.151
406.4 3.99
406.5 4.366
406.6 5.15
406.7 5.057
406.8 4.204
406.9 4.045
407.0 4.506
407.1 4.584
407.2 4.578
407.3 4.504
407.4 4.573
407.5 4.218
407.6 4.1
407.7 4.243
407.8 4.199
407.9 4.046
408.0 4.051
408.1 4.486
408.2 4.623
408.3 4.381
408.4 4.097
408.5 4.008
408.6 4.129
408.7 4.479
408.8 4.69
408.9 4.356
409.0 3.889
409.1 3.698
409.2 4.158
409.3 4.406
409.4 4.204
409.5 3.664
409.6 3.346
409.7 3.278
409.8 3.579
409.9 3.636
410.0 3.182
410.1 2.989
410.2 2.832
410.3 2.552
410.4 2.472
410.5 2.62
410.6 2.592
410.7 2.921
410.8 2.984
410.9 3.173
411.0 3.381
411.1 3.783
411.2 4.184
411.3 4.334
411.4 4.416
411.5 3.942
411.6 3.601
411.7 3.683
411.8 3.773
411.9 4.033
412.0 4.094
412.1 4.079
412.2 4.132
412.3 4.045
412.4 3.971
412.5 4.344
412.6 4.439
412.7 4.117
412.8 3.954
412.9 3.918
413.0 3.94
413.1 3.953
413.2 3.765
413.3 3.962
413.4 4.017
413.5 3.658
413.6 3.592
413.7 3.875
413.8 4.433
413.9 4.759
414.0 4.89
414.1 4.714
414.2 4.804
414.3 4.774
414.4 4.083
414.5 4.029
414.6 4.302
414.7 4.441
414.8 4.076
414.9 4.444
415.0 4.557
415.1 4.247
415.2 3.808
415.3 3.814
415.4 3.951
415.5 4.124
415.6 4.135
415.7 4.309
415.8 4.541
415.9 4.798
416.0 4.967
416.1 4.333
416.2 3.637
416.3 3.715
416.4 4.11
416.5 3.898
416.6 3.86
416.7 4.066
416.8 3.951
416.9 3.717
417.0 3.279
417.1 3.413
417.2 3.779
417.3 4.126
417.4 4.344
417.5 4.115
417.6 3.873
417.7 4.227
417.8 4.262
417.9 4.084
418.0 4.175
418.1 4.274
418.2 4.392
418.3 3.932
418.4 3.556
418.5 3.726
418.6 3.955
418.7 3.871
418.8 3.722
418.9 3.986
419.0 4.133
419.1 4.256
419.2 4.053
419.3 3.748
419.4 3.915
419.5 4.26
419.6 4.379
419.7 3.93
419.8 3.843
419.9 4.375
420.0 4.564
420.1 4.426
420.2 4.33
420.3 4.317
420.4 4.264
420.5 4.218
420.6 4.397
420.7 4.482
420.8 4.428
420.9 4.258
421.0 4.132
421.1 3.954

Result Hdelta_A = 0.55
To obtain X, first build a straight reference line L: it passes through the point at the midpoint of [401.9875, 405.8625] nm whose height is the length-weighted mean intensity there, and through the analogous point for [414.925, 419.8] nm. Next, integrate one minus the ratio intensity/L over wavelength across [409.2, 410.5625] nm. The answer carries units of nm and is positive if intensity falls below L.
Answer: 0.29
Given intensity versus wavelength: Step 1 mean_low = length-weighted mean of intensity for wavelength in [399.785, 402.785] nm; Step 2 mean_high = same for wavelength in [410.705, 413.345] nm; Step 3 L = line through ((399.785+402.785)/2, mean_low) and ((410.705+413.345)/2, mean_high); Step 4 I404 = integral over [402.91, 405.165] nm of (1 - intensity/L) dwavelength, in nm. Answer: 0.13 nm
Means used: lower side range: 4.54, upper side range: 3.91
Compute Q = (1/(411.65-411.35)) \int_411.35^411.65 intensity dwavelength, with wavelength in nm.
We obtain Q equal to 3.99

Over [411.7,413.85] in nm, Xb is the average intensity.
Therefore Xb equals 4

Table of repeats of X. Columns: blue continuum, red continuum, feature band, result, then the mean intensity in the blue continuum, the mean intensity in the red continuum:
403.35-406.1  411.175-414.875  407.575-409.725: 0.033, 4.23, 4.14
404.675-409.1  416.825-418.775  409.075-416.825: 0.368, 4.34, 3.95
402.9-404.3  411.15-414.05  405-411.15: 0.190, 4.22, 4.07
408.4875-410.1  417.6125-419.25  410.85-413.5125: -0.014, 3.89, 4.03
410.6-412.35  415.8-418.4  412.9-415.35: -0.188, 3.76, 4.05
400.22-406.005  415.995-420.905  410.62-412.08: 0.169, 4.36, 4.07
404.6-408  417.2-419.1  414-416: -0.106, 4.36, 4.04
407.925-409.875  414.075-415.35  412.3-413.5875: 0.074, 4.07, 4.31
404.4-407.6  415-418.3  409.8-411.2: 0.386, 4.36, 4.08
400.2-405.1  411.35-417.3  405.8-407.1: -0.060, 4.34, 4.1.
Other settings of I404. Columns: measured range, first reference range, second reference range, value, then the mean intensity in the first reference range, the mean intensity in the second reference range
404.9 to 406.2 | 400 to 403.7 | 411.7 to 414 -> -0.04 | 4.45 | 4.05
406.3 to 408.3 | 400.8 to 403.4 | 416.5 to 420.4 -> 0.01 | 4.58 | 4.03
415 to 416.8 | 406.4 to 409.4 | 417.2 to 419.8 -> -0.01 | 4.33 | 4.04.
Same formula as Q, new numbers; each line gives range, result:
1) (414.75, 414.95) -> 4.26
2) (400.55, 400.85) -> 3.77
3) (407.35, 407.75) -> 4.28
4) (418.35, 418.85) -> 3.77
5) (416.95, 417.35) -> 3.65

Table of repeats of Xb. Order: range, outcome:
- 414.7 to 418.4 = 4.09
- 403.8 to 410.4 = 4.14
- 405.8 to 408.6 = 4.37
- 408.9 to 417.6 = 3.92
